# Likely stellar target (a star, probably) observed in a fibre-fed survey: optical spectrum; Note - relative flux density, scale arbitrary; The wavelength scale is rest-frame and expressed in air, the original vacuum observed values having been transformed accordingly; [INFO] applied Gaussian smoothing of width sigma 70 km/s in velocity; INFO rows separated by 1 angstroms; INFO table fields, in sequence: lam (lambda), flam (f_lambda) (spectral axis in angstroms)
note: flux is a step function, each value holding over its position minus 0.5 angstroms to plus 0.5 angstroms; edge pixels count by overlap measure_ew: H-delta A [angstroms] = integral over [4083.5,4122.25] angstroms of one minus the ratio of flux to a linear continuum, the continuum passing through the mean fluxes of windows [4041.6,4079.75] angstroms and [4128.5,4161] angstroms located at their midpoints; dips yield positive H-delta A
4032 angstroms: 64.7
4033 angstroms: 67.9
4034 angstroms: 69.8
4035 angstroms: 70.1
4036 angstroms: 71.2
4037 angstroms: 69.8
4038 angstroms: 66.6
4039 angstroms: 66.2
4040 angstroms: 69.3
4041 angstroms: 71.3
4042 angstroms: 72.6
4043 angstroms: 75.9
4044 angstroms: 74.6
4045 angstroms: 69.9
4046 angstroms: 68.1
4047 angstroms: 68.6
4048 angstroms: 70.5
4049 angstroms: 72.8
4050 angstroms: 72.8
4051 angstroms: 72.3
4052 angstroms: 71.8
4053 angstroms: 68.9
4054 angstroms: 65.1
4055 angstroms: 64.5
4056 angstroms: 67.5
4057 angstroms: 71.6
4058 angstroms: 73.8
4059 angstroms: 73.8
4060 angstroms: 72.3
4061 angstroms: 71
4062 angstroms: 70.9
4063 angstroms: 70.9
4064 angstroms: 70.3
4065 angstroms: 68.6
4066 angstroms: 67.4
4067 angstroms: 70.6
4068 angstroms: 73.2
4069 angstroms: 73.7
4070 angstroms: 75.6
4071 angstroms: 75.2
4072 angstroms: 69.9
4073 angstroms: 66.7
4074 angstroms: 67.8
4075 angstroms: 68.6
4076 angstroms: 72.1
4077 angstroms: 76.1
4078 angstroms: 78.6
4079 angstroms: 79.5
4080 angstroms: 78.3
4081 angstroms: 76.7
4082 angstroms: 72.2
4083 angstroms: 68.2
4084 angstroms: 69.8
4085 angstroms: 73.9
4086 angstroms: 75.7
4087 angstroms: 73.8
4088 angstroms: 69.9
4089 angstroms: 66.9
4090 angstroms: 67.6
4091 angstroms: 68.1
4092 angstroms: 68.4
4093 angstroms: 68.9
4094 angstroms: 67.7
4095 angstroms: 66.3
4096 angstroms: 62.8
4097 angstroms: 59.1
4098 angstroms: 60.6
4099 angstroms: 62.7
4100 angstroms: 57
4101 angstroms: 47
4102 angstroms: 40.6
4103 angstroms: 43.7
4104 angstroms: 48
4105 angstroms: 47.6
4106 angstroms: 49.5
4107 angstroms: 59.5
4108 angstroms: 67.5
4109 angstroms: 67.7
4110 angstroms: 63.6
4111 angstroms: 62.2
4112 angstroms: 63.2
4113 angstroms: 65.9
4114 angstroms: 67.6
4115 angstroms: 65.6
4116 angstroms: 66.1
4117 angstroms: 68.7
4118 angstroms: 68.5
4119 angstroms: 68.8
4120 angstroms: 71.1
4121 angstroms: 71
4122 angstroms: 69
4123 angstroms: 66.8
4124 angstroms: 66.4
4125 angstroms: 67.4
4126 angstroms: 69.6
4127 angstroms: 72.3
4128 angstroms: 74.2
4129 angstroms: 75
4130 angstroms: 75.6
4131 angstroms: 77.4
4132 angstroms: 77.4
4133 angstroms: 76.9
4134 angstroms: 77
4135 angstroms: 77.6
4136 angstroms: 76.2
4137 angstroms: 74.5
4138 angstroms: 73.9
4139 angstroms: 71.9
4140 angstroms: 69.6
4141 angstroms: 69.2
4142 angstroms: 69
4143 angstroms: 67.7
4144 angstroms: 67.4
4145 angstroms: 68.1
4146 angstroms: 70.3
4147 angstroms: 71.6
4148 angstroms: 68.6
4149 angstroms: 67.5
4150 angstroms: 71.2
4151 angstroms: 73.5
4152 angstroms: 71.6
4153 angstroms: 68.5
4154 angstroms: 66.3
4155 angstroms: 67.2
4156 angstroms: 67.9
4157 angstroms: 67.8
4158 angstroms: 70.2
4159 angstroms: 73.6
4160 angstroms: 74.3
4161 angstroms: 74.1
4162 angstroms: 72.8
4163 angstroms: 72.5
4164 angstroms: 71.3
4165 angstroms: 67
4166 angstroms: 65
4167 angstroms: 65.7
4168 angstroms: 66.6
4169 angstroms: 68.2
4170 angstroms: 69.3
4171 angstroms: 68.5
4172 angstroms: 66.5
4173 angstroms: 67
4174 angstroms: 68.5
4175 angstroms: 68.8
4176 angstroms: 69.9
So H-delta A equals 4.3 angstroms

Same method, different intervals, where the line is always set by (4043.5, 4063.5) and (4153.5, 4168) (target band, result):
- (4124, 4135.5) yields -0.7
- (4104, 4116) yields 1.5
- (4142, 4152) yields 0.0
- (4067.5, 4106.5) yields 2.2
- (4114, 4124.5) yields 0.3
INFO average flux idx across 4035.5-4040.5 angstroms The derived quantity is 68.6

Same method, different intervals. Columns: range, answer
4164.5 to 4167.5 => 65.9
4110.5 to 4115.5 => 64.9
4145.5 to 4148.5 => 70.2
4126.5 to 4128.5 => 73.2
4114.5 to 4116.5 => 65.8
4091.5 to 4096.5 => 66.8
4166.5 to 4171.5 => 67.7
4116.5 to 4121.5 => 69.6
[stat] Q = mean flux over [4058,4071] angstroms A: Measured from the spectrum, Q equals 71.8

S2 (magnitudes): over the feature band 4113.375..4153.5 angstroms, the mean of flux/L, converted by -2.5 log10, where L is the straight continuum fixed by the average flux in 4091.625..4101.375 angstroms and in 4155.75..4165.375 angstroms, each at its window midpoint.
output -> -0.06 mag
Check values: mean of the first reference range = 62.2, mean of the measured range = 71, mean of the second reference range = 71.3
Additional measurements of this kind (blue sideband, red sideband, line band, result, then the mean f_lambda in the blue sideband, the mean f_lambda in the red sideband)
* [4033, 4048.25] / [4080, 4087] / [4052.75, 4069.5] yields 0.02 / 70.2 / 73.2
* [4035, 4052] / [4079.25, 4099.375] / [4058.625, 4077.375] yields -0.02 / 70.8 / 69.1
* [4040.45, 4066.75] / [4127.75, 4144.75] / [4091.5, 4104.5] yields 0.24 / 70.7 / 73.5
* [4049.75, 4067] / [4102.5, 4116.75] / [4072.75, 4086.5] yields -0.11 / 70.2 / 60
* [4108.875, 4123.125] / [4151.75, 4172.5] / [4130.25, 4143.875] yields -0.08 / 67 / 69.3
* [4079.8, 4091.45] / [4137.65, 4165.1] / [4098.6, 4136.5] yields 0.08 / 71.6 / 70.2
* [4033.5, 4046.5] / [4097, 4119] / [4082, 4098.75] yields -0.10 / 70.4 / 59.4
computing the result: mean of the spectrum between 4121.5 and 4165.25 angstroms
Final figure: 71.3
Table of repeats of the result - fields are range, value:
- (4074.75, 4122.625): 65.7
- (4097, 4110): 54.8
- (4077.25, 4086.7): 74.8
